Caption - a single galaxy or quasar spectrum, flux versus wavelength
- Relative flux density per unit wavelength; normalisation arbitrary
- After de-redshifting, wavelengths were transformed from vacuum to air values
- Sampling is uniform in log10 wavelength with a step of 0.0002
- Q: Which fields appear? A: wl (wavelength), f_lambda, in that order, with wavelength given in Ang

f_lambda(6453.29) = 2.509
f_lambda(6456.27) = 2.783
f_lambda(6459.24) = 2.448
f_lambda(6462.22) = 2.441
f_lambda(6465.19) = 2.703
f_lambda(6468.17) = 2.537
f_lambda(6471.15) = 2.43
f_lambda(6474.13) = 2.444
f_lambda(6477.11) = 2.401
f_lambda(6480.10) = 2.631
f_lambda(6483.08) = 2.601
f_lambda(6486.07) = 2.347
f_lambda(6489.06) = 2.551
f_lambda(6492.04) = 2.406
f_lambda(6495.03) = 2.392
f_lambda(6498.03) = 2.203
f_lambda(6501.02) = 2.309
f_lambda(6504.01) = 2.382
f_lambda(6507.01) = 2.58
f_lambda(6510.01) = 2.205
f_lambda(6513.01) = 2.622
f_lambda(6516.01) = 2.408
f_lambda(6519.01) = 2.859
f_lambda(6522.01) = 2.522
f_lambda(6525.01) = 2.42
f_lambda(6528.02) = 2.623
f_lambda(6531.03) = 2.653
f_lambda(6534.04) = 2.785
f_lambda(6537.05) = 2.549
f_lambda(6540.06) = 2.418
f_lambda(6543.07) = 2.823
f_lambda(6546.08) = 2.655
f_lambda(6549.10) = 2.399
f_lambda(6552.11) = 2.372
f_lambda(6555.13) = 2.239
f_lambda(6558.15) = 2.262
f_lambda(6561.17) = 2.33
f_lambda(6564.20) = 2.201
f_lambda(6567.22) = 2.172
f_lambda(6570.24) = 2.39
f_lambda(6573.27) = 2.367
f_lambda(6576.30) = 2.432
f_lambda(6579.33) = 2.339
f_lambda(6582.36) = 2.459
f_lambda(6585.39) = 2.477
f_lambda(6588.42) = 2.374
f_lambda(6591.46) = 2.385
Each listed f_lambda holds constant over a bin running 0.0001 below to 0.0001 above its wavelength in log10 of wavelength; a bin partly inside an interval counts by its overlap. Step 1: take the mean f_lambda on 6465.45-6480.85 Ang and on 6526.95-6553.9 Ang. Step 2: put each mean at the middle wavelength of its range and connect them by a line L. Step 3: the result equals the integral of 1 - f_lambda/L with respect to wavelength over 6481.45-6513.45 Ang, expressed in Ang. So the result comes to 1.5 Ang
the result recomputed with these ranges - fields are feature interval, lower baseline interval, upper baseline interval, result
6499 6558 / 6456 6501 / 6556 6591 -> -2.5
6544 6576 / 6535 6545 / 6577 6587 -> 2.2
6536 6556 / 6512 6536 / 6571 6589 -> 0.2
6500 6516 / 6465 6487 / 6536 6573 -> 0.3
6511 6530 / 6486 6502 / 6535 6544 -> -0.5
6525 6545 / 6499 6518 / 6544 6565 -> -2.0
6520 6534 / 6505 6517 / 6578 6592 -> -0.8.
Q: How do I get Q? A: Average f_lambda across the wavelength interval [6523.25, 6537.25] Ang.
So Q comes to 2.61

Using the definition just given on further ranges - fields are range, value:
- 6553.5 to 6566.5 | 2.25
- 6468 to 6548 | 2.51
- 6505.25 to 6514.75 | 2.46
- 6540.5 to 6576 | 2.39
